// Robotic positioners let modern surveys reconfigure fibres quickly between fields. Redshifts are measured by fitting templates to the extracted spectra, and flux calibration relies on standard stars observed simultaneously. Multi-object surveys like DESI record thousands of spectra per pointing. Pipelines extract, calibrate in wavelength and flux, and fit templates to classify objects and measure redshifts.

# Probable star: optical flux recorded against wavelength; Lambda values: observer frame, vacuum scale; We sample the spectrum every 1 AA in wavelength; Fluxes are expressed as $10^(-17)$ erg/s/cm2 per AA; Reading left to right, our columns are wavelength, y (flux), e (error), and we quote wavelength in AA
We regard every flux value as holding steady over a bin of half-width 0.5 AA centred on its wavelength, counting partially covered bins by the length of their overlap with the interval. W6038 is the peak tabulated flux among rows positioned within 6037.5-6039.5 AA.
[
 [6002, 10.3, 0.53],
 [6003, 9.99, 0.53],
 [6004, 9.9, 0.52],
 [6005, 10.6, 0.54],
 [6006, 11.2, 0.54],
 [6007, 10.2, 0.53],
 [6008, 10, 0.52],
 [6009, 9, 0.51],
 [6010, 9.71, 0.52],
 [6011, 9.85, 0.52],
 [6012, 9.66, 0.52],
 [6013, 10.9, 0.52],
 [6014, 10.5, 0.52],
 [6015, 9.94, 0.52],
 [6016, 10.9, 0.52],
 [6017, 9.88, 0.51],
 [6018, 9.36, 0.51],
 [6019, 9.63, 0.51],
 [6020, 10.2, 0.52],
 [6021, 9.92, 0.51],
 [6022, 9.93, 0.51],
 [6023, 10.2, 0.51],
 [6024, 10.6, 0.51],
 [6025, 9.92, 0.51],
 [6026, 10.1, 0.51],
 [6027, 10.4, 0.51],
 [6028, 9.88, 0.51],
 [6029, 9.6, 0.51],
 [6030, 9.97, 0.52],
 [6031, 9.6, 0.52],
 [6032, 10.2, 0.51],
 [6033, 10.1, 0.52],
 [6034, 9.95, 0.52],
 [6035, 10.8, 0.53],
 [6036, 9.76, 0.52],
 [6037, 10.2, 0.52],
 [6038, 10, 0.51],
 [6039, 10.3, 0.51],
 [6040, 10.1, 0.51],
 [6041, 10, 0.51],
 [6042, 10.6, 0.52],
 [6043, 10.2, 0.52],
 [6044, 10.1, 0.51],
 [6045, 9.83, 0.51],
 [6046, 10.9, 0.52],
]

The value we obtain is 10.3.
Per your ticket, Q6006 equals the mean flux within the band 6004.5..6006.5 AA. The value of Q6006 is 10.9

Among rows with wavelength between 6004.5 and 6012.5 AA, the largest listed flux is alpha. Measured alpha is 11.2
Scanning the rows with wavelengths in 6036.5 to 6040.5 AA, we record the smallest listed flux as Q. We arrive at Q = 10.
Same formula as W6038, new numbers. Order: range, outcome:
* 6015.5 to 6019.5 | 10.9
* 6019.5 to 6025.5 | 10.6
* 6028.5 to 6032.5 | 10.2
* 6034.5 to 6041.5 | 10.8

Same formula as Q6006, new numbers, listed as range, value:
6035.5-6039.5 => 10.1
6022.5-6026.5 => 10.2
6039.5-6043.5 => 10.2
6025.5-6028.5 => 10.1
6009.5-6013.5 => 10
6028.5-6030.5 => 9.79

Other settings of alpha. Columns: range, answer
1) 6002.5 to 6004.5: 9.99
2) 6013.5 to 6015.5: 10.5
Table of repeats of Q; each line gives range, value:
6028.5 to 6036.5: 9.6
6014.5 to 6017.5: 9.88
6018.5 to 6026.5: 9.63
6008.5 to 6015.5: 9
